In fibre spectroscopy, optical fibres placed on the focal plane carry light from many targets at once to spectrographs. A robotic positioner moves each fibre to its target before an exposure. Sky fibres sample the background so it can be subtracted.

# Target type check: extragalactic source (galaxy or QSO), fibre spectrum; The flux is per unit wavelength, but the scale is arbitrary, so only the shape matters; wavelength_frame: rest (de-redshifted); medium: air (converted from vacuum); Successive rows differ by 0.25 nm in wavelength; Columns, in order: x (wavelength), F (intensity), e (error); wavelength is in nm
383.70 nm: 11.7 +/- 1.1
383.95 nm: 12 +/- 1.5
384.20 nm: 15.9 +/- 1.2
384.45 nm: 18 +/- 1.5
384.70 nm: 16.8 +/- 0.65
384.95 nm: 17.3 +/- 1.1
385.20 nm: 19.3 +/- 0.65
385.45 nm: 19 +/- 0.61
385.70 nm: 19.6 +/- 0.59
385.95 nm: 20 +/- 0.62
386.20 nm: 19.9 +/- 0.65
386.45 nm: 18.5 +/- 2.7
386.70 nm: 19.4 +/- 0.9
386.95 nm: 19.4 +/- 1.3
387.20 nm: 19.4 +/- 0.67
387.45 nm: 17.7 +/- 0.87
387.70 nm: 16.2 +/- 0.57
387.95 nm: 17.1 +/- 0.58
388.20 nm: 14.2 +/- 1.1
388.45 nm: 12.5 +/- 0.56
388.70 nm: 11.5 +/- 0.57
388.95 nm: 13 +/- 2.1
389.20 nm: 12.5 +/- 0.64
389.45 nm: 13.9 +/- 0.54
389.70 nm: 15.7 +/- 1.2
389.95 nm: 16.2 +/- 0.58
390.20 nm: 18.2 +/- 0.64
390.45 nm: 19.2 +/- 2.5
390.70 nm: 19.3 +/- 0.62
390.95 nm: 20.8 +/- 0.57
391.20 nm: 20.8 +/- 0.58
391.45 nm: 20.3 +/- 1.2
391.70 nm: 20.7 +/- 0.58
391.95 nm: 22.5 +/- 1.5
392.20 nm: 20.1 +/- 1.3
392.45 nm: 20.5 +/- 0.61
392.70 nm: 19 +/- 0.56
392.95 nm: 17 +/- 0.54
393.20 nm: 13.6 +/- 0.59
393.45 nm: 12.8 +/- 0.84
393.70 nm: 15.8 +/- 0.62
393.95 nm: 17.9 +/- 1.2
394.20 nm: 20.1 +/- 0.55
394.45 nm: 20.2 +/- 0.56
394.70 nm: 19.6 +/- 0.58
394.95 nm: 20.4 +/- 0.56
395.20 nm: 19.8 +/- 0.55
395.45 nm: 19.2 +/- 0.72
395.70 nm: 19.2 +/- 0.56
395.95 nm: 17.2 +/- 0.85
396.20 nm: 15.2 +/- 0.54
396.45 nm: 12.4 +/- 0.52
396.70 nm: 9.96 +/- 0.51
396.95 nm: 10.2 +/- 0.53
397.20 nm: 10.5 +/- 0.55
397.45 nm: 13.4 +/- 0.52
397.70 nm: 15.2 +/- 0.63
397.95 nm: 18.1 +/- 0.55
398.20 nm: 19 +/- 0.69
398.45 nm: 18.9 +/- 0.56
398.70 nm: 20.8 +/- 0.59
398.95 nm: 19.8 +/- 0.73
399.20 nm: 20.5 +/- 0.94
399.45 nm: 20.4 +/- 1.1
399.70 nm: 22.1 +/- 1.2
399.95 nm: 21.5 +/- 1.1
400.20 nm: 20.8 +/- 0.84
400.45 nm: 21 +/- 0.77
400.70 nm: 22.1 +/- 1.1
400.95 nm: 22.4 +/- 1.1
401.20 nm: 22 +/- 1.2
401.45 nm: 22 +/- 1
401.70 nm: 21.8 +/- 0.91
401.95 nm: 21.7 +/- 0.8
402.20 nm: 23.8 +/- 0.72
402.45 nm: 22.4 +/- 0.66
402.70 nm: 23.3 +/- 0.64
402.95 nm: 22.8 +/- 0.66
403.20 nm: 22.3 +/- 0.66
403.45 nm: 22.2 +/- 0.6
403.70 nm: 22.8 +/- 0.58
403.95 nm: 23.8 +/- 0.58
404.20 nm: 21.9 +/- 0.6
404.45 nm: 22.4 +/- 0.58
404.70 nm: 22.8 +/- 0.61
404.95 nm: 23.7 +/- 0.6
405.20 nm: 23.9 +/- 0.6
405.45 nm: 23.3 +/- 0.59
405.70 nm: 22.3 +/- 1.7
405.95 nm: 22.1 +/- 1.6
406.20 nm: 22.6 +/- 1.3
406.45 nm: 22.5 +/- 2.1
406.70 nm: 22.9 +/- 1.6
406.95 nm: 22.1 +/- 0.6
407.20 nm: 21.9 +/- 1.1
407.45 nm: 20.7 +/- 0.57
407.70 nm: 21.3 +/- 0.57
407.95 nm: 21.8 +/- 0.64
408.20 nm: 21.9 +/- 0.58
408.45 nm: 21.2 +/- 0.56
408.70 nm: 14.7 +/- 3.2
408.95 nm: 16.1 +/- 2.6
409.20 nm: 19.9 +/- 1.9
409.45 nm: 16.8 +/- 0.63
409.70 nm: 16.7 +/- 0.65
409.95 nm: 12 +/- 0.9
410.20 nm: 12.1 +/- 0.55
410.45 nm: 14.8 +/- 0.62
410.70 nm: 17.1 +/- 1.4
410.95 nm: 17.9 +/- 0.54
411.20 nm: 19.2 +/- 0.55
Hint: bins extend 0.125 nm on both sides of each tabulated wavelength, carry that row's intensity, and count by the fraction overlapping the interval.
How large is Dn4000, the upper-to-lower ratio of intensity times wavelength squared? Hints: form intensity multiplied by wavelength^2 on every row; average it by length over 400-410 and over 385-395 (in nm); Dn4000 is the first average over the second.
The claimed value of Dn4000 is 1.30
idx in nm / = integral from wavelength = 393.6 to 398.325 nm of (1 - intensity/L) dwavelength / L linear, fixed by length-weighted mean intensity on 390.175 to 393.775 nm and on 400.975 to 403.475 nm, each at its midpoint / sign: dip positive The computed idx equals 0.85 nm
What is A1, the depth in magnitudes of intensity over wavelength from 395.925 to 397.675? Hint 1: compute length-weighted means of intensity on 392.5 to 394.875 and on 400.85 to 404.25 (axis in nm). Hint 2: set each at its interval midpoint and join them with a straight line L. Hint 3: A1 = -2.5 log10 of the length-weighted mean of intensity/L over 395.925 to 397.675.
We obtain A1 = 0.46 mag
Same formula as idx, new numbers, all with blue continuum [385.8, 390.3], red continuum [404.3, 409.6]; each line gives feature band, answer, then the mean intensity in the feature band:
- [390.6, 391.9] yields -0.25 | 20.5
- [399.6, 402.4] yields -0.31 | 21.9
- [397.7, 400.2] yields -0.09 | 19.9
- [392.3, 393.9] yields 0.10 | 16.6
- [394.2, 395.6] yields -0.13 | 19.9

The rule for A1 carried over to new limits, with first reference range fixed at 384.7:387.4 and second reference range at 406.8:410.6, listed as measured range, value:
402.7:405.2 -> -0.23 mag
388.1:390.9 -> 0.23 mag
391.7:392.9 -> -0.08 mag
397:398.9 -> 0.14 mag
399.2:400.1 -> -0.14 mag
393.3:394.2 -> 0.17 mag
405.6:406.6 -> -0.21 mag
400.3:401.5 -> -0.18 mag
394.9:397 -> 0.17 mag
